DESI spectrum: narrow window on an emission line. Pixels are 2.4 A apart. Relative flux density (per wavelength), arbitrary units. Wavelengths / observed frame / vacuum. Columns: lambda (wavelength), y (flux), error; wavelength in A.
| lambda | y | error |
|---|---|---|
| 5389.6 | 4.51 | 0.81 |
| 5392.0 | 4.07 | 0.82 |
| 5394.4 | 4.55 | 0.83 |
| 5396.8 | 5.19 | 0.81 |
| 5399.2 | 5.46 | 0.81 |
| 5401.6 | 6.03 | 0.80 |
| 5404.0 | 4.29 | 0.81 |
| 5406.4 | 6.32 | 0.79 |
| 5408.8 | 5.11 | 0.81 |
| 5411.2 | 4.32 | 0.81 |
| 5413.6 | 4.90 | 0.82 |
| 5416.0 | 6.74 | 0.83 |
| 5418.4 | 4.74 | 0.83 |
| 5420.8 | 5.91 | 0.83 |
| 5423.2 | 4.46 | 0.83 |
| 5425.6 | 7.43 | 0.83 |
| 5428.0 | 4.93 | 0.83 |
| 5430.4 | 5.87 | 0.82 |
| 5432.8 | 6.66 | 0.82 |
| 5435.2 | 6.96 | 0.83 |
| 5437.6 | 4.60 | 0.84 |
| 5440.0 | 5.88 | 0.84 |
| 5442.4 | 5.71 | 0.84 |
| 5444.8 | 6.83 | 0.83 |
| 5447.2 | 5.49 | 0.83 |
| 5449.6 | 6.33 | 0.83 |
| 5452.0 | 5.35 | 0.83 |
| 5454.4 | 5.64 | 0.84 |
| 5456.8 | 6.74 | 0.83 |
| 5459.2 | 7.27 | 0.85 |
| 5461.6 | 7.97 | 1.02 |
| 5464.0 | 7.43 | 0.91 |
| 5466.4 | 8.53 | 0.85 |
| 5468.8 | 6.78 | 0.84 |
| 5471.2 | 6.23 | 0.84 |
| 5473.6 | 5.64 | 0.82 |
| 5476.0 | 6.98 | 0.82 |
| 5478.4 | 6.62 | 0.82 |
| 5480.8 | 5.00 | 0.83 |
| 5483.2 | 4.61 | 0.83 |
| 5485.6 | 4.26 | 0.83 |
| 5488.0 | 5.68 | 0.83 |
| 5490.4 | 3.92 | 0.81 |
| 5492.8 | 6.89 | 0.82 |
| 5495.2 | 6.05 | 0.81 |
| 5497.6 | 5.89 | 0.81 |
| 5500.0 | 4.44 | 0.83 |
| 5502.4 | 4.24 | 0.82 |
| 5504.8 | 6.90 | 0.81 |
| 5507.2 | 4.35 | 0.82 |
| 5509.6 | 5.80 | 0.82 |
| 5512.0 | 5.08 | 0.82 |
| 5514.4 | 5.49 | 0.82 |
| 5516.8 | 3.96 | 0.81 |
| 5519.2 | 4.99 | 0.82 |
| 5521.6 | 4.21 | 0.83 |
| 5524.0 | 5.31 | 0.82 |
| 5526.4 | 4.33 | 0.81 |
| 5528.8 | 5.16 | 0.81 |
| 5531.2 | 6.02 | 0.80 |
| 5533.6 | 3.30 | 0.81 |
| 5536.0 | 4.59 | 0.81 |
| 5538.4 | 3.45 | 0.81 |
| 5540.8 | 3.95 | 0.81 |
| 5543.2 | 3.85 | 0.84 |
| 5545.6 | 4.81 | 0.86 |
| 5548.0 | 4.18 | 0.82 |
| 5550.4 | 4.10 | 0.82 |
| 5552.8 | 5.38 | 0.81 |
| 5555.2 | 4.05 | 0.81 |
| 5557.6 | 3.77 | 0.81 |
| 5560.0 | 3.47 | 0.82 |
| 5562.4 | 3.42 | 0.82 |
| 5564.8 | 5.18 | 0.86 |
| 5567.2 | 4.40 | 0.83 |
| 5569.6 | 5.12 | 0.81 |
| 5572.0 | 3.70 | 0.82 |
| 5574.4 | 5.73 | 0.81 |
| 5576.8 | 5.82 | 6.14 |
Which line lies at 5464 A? C III] 1909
